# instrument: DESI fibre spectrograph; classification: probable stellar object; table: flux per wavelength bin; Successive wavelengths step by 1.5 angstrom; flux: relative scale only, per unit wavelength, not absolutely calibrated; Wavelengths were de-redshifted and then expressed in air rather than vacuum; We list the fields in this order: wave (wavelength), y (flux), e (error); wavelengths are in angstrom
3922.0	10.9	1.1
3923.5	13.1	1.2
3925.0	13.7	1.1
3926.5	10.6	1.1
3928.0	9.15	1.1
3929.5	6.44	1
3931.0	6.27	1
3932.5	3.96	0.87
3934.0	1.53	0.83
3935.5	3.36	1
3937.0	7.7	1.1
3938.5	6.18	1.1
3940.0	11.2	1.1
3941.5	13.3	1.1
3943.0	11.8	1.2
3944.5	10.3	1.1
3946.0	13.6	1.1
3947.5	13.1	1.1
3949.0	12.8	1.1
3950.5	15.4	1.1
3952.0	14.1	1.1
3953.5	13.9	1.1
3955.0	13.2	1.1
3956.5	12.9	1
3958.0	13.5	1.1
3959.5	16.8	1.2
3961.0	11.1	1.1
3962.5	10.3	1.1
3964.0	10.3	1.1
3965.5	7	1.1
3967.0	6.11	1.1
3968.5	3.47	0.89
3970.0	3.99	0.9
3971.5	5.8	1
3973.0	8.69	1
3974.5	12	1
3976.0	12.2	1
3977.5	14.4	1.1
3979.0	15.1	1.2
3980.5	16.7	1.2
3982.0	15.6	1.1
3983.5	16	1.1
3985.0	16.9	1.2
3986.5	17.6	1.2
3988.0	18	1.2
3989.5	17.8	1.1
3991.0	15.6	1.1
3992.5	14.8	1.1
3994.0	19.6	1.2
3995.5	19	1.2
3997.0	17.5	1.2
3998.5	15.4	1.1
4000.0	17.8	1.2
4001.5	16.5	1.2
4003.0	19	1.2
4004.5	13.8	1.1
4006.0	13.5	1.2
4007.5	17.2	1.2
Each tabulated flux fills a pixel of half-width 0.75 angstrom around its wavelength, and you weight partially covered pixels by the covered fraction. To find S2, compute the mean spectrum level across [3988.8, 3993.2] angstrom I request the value 16.1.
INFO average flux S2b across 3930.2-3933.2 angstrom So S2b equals 5.16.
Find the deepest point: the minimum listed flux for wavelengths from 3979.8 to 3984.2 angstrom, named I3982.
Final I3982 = 15.6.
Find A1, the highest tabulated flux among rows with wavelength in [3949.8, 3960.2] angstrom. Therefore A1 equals 16.8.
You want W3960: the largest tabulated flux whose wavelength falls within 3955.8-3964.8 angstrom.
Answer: 16.8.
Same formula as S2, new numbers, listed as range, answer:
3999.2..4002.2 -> 17.1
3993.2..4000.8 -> 17.8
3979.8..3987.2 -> 16.6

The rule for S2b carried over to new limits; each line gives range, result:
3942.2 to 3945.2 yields 11.1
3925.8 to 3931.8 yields 8.06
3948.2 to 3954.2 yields 14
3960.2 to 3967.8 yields 8.98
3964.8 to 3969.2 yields 5.53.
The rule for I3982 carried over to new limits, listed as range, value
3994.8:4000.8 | 15.4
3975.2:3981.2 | 12.2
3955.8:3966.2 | 7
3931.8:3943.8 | 1.53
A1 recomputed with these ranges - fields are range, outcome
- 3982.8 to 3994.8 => 19.6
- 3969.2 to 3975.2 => 12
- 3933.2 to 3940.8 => 11.2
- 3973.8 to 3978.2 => 14.4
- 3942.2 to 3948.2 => 13.6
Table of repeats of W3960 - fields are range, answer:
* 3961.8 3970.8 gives 10.3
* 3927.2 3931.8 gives 9.15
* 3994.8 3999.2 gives 19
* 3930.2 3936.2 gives 6.27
